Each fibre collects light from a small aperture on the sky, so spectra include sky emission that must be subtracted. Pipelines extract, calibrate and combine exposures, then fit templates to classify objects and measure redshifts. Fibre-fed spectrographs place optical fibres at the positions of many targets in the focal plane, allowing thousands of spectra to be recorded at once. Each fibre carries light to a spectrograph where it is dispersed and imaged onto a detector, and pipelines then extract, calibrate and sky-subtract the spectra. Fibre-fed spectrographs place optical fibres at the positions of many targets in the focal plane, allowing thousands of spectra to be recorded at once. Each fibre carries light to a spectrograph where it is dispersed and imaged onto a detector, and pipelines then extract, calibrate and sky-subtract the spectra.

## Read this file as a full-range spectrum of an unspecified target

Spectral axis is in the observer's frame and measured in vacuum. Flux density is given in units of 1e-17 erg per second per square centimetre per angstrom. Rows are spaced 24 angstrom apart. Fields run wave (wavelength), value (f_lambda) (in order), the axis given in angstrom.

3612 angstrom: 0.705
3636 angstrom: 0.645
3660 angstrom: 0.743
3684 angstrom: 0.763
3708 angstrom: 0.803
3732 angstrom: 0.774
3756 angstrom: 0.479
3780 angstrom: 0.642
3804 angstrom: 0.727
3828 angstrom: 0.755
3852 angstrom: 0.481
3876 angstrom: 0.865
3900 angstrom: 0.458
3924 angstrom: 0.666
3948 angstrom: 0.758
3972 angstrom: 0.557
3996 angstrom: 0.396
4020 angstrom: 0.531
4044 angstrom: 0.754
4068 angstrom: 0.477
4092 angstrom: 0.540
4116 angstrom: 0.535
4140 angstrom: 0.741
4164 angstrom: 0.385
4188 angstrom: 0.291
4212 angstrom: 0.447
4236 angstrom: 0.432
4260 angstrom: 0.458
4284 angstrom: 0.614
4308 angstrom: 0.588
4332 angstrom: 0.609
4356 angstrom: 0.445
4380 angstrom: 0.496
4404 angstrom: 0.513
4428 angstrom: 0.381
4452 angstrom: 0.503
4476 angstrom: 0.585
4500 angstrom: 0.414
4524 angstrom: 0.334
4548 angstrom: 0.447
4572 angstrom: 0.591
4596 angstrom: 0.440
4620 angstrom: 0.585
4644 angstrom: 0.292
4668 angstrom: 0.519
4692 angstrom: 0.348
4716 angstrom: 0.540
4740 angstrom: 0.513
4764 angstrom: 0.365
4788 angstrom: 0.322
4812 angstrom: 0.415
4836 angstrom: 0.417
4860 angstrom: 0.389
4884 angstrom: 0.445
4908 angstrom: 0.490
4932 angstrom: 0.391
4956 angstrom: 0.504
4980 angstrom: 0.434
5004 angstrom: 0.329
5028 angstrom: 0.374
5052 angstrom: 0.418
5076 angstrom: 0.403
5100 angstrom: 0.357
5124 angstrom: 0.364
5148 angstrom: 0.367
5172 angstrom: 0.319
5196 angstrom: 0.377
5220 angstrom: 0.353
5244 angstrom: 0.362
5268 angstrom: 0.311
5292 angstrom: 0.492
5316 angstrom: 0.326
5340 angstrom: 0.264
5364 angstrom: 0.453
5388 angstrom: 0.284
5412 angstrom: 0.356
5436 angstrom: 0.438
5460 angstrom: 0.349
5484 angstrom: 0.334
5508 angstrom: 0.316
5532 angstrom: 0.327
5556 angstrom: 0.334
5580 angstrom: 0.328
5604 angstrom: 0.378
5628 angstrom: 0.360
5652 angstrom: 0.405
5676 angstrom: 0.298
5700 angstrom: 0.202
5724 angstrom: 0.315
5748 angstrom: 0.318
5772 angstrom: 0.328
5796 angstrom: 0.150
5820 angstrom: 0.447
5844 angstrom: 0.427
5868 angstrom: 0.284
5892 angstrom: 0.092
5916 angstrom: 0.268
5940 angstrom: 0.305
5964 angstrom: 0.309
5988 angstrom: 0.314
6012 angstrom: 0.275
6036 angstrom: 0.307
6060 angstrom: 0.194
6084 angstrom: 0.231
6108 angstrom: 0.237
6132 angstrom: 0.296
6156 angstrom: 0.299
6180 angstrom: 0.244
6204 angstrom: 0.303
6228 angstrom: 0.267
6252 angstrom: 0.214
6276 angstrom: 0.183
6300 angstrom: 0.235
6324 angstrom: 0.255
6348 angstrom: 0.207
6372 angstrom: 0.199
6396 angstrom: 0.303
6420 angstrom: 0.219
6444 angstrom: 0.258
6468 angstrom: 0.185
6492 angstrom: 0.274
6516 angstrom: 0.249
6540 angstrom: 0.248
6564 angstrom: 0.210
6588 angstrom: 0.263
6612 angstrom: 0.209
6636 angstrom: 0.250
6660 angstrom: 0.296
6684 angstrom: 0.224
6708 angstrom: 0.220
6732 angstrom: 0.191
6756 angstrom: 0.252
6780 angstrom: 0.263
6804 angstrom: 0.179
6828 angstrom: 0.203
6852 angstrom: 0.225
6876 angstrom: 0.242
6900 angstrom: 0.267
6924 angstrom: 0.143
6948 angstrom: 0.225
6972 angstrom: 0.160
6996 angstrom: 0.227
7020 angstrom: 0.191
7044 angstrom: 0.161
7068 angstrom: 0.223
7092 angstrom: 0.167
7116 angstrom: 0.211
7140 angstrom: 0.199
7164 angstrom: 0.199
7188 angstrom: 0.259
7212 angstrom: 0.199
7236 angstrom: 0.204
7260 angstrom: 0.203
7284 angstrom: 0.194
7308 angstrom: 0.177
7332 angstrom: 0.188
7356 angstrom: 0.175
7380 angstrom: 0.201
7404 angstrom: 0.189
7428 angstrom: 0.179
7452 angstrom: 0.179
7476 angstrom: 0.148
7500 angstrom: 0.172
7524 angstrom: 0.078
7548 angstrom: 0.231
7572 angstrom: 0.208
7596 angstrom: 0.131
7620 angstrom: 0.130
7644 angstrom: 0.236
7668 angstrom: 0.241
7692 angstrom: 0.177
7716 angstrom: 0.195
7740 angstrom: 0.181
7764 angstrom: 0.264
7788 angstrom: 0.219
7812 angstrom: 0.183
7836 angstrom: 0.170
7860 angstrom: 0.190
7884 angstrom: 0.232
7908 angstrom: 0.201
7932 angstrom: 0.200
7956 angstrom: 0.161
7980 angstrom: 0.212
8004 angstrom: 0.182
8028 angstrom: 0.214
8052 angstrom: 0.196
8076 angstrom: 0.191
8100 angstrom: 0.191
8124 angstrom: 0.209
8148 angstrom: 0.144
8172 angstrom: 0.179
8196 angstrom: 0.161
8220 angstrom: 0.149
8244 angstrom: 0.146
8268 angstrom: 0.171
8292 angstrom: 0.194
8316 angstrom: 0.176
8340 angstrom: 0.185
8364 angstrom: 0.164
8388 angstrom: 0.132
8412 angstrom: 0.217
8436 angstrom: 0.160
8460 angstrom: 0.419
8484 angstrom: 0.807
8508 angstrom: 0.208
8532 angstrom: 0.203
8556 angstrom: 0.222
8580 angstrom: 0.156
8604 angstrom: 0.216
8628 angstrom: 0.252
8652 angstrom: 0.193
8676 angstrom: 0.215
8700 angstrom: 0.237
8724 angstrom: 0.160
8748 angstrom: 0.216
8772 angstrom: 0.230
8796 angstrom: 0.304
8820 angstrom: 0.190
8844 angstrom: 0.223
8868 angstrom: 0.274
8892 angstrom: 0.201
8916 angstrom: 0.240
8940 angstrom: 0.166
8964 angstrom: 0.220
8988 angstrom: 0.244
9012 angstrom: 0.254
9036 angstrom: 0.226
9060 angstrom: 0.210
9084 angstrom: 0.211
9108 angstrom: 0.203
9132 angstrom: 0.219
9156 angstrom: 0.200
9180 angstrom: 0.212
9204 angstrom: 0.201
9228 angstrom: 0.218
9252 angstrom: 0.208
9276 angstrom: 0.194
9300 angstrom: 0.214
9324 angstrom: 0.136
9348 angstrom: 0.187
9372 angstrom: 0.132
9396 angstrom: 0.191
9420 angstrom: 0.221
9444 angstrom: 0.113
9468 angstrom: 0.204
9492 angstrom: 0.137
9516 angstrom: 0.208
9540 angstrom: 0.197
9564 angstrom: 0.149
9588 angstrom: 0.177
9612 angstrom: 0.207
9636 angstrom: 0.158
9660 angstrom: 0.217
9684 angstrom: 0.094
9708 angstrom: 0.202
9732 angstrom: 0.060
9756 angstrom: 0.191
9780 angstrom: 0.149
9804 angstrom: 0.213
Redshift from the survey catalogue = 1.273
